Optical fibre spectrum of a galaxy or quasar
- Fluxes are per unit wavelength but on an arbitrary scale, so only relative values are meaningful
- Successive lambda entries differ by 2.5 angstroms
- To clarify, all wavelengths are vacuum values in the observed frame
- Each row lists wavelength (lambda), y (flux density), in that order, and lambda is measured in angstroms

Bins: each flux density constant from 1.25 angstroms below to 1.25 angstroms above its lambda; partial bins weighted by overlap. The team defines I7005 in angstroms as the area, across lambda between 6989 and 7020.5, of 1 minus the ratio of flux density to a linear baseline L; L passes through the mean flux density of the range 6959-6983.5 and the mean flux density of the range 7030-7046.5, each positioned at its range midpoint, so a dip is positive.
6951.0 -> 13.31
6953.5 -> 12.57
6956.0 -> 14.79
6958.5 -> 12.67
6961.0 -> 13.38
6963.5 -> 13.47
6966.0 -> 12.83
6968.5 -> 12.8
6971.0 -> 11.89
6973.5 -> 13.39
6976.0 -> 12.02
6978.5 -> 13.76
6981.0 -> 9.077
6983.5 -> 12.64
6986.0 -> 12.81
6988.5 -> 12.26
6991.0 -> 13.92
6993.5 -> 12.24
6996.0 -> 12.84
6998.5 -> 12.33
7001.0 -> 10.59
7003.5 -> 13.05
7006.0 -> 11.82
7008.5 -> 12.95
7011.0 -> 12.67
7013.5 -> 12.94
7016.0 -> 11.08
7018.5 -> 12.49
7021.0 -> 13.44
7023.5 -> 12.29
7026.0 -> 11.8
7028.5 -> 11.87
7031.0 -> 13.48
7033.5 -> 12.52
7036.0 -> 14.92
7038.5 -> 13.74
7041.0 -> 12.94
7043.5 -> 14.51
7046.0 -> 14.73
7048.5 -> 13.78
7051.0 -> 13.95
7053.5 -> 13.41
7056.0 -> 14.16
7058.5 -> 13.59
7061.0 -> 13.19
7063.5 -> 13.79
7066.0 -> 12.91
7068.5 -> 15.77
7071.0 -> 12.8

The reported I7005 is 1.7 angstroms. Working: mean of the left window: 12.5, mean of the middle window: 12.4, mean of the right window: 13.8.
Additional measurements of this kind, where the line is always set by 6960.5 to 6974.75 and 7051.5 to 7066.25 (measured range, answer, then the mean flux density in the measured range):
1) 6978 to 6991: 0.9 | 12.2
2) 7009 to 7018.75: 0.7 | 12.3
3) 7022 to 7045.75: 0.4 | 13.2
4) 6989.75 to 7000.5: 0.4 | 12.7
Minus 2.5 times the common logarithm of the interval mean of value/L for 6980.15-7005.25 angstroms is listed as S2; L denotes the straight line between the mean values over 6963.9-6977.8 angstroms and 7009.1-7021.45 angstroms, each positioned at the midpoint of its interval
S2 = 0.03 mag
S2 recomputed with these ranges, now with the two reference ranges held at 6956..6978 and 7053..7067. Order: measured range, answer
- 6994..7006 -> 0.08 mag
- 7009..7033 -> 0.07 mag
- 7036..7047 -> -0.05 mag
